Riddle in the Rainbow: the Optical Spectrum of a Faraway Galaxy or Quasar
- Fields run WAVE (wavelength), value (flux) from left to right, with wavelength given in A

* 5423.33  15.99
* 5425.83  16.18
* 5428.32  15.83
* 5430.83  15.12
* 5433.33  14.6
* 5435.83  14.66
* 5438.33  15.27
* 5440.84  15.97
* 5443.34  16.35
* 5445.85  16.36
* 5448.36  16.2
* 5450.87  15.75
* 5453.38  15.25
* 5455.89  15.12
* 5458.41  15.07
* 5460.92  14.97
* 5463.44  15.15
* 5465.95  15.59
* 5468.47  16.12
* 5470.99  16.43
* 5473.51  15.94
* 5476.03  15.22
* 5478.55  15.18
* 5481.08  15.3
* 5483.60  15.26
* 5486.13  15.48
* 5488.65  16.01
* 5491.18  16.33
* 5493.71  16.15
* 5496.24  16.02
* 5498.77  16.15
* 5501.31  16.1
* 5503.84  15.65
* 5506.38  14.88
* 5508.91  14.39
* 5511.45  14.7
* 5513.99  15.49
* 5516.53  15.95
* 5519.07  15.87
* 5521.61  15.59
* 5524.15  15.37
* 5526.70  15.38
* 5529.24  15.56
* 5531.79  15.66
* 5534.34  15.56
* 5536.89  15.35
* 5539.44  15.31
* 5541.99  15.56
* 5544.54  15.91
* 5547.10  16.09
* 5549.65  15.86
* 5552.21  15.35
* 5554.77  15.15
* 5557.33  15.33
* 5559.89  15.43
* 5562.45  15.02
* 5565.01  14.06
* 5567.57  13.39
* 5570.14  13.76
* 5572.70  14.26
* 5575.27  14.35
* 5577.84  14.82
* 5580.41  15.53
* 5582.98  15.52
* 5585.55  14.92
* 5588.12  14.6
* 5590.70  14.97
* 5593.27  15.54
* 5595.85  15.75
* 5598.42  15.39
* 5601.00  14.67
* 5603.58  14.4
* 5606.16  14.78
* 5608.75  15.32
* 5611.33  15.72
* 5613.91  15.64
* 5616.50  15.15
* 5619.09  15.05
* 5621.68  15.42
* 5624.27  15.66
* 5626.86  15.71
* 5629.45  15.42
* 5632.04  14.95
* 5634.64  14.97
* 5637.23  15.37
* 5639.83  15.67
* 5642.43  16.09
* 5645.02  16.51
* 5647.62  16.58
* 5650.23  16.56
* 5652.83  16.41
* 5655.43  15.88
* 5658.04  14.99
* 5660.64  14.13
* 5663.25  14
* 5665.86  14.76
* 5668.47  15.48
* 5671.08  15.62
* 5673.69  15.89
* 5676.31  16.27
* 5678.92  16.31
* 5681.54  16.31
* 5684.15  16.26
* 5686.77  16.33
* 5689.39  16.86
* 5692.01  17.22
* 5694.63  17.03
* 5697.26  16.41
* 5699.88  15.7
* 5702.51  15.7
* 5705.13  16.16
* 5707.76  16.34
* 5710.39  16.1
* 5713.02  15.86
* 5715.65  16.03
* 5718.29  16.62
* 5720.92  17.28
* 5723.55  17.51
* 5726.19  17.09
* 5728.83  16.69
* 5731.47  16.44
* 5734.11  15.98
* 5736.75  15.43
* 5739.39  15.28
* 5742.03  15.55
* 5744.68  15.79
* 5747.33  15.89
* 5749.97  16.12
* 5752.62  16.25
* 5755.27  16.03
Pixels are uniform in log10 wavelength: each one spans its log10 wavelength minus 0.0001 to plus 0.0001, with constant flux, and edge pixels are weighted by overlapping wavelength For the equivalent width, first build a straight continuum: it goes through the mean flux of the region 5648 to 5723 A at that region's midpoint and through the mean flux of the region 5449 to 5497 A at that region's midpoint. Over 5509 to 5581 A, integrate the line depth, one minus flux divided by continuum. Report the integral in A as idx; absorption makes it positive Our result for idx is 2.6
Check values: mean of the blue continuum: 15.6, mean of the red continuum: 16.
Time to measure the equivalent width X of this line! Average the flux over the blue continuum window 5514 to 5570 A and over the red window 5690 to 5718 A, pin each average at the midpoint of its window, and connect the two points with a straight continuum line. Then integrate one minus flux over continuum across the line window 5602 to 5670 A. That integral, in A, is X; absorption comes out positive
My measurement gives 2.0 A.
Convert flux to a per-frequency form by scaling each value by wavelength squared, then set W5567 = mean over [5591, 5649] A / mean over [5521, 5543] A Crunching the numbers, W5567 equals 1.03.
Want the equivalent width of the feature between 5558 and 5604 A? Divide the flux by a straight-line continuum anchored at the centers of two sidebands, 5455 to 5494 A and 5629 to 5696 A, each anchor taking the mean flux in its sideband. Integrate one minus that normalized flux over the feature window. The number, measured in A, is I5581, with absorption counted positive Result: 2.7 A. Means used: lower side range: 15.6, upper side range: 15.8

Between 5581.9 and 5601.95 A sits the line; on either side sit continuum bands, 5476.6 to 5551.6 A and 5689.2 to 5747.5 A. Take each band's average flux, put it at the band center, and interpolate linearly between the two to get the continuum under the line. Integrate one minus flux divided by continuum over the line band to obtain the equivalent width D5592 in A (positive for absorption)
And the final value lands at 0.86 A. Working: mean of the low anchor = 15.6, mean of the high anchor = 16.3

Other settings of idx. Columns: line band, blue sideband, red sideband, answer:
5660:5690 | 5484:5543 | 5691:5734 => 1.2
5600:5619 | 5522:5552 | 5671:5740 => 1.0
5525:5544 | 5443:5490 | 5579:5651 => 0.0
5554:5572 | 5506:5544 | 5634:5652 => 1.2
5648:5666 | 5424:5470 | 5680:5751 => 0.9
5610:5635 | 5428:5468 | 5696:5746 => 0.9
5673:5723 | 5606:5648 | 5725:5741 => -1.4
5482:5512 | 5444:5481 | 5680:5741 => 0.2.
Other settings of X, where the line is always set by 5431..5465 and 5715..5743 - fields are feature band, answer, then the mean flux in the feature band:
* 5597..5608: 0.8 A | 14.8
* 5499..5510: 0.2 A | 15.4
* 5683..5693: -0.3 A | 16.7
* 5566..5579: 1.4 A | 14.1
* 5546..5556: 0.1 A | 15.6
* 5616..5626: 0.4 A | 15.3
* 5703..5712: 0.1 A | 16.2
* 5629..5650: 0.4 A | 15.7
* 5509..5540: 0.5 A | 15.4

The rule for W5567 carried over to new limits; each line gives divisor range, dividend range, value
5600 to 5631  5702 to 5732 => 1.12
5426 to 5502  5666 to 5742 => 1.13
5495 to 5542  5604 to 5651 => 1.04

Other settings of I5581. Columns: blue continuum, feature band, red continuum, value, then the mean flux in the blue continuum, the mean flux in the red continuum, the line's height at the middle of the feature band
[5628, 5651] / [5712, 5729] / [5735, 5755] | -1.04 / 15.8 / 15.8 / 15.8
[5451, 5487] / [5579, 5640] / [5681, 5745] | 2.70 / 15.4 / 16.3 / 16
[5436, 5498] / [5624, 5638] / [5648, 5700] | 0.49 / 15.7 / 15.9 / 15.9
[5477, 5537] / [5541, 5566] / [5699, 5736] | 0.56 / 15.6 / 16.4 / 15.7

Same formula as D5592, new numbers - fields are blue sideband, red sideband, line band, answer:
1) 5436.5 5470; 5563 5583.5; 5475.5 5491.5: -0.20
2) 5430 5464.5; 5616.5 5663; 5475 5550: -0.51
